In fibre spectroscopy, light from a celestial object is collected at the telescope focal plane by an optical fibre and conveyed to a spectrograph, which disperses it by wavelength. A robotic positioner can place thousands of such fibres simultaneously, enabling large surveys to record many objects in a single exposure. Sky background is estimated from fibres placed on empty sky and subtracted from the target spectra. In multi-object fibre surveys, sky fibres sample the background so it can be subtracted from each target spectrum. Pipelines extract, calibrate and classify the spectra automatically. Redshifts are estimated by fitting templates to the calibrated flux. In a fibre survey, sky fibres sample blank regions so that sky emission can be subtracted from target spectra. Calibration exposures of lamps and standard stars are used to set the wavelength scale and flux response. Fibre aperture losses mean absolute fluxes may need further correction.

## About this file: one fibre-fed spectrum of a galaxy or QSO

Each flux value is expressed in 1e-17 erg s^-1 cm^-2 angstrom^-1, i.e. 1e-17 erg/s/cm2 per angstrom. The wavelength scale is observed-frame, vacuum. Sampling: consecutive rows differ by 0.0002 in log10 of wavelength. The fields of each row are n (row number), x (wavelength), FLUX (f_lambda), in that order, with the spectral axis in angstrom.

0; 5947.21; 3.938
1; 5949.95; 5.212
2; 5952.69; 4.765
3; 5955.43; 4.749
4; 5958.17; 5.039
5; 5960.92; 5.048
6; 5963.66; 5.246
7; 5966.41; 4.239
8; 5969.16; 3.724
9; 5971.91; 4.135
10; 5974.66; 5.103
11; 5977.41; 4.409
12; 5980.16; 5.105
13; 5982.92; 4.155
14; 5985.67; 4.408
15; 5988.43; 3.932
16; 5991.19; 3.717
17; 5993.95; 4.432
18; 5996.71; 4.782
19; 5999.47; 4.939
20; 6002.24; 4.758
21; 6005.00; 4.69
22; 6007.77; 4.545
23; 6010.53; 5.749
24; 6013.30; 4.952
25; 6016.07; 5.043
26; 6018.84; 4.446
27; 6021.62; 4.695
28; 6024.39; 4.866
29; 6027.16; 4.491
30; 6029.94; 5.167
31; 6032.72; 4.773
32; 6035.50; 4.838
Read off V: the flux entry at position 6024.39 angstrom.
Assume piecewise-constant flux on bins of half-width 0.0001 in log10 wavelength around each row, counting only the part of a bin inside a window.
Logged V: 4.866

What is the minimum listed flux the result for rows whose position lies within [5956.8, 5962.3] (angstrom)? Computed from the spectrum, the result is 5.039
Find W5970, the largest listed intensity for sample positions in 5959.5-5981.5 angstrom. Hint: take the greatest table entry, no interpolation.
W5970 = 5.246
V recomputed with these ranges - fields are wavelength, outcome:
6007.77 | 4.545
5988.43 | 3.932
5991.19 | 3.717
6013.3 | 4.952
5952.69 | 4.765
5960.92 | 5.048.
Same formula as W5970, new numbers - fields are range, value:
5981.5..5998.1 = 4.782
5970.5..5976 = 5.103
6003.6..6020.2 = 5.749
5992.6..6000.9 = 4.939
